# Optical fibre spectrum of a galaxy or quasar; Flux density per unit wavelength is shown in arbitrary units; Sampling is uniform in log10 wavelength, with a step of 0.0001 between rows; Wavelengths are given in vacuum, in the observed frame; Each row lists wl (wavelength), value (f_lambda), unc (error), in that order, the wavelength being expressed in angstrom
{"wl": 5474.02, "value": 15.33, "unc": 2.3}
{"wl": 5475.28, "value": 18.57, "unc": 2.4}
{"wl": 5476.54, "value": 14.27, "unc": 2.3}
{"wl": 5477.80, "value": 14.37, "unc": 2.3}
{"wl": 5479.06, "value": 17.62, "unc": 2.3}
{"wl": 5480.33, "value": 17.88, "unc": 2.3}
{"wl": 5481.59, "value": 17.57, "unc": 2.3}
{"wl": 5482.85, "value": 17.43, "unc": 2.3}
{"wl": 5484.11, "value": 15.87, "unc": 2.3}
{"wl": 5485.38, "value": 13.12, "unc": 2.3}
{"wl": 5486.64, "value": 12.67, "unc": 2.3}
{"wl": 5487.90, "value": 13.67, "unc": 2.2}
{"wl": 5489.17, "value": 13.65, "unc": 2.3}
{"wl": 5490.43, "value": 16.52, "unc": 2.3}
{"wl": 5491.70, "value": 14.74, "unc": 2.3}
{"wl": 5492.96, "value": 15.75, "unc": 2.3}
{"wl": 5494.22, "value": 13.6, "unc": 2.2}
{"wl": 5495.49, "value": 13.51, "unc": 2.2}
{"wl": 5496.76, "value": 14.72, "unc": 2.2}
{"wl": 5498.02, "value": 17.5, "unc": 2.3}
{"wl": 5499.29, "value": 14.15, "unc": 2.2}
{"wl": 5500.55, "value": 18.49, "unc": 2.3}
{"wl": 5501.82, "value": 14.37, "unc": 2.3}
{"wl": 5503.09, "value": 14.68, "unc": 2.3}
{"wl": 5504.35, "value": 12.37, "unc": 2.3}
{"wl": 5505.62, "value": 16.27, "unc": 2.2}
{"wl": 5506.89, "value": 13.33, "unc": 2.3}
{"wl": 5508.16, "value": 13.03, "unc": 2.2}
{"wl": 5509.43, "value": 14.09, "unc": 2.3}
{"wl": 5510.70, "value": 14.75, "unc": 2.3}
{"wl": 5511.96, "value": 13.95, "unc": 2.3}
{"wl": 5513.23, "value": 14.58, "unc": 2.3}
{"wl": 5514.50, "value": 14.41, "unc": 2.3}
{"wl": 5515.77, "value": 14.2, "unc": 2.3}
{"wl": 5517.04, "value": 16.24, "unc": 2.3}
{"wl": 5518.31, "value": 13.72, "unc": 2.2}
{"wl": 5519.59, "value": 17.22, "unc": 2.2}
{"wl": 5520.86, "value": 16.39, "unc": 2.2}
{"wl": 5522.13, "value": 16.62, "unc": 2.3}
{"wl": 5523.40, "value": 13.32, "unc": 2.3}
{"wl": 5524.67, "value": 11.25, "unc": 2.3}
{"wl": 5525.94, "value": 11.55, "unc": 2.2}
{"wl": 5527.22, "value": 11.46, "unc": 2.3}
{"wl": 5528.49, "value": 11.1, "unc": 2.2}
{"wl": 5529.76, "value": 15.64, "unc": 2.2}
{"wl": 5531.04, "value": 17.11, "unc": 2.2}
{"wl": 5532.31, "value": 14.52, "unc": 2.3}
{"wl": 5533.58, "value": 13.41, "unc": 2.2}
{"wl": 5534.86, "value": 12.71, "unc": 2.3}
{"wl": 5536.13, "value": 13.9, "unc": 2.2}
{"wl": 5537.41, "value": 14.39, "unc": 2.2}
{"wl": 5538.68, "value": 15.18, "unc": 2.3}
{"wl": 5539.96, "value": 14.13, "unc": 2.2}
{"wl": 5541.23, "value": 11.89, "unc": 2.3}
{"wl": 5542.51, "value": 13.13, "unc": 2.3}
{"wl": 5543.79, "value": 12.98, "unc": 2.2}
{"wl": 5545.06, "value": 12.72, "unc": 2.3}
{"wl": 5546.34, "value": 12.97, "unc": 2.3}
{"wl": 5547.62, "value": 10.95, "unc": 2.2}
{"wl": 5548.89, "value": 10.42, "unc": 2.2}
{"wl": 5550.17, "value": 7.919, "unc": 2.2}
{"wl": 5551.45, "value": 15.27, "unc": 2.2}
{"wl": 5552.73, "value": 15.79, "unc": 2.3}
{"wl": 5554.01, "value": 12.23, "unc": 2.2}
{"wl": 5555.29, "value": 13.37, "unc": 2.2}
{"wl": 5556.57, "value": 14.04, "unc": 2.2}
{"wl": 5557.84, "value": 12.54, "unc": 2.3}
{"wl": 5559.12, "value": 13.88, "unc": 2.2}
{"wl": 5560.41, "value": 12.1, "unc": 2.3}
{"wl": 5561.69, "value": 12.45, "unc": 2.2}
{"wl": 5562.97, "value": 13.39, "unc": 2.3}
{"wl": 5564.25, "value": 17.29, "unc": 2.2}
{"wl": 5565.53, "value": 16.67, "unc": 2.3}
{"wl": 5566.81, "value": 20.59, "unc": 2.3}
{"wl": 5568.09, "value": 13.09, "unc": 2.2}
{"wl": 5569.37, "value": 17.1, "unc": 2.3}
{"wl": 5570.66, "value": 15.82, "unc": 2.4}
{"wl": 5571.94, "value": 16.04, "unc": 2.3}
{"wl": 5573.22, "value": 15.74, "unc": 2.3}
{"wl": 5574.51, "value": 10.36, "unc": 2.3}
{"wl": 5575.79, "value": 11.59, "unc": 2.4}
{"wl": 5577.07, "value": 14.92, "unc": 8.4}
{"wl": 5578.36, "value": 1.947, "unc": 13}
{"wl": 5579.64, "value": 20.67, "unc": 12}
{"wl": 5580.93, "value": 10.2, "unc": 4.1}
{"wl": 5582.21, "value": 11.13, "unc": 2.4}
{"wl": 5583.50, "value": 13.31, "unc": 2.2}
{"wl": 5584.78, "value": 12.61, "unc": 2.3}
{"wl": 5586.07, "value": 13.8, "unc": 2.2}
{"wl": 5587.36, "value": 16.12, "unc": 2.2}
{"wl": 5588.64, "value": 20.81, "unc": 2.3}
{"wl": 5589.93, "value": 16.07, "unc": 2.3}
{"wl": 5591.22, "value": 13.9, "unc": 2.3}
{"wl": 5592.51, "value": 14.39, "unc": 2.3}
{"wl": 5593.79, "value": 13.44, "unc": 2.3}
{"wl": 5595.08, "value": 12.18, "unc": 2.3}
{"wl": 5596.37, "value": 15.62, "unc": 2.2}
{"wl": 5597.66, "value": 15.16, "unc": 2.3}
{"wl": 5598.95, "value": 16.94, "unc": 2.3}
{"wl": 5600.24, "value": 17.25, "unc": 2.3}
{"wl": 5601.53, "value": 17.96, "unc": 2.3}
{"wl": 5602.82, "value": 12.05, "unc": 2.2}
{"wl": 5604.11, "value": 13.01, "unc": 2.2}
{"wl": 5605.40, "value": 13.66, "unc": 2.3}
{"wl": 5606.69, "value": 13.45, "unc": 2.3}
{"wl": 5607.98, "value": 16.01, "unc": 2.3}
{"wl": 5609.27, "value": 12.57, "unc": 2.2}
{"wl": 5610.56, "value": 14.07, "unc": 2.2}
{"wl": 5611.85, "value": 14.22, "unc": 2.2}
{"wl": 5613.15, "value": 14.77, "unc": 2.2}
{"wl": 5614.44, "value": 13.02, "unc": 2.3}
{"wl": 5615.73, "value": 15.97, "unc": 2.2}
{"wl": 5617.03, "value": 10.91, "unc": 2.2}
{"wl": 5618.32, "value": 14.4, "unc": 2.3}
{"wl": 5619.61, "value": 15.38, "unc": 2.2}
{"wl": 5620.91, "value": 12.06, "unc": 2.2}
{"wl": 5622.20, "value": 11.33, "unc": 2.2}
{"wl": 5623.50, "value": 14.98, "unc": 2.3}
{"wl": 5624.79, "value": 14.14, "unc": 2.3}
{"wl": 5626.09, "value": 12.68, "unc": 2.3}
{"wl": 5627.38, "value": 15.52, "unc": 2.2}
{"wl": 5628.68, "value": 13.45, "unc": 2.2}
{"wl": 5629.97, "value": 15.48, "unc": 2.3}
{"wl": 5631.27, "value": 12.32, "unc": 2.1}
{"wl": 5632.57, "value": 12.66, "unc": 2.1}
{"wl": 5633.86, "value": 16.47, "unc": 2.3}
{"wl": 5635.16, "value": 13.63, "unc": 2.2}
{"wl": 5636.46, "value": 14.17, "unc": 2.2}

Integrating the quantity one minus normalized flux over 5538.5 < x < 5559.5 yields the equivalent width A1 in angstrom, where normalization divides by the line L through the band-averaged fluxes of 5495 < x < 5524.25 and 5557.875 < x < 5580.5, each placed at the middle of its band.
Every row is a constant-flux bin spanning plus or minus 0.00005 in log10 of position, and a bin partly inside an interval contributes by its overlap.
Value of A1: 2.3 angstrom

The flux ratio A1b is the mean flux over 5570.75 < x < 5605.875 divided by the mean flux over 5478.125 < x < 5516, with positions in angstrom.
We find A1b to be 0.95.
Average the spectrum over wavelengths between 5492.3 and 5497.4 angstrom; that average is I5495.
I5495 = 14.4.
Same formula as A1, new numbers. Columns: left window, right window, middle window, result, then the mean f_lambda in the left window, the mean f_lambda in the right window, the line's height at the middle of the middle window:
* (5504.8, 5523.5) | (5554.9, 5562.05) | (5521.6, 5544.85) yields 0.86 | 14.8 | 13.1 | 14.1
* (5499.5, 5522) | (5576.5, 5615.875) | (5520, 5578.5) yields 3.74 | 14.9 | 14.2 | 14.6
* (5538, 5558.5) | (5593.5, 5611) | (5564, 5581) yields -1.14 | 12.9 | 14.6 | 13.6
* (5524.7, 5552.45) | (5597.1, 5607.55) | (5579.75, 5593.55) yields 0.02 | 13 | 15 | 14.5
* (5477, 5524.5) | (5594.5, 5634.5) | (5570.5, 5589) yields 1.19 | 15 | 14.2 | 14.4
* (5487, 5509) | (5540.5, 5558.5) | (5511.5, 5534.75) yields -0.94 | 14.7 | 12.6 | 13.7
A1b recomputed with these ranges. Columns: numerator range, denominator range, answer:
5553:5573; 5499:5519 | 1.01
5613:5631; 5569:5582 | 1.04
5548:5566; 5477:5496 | 0.88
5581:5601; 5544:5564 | 1.15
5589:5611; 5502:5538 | 1.04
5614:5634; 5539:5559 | 1.08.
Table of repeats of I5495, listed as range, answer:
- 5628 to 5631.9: 13.8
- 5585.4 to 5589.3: 16.9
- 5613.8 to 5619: 13.6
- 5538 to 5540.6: 14.7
